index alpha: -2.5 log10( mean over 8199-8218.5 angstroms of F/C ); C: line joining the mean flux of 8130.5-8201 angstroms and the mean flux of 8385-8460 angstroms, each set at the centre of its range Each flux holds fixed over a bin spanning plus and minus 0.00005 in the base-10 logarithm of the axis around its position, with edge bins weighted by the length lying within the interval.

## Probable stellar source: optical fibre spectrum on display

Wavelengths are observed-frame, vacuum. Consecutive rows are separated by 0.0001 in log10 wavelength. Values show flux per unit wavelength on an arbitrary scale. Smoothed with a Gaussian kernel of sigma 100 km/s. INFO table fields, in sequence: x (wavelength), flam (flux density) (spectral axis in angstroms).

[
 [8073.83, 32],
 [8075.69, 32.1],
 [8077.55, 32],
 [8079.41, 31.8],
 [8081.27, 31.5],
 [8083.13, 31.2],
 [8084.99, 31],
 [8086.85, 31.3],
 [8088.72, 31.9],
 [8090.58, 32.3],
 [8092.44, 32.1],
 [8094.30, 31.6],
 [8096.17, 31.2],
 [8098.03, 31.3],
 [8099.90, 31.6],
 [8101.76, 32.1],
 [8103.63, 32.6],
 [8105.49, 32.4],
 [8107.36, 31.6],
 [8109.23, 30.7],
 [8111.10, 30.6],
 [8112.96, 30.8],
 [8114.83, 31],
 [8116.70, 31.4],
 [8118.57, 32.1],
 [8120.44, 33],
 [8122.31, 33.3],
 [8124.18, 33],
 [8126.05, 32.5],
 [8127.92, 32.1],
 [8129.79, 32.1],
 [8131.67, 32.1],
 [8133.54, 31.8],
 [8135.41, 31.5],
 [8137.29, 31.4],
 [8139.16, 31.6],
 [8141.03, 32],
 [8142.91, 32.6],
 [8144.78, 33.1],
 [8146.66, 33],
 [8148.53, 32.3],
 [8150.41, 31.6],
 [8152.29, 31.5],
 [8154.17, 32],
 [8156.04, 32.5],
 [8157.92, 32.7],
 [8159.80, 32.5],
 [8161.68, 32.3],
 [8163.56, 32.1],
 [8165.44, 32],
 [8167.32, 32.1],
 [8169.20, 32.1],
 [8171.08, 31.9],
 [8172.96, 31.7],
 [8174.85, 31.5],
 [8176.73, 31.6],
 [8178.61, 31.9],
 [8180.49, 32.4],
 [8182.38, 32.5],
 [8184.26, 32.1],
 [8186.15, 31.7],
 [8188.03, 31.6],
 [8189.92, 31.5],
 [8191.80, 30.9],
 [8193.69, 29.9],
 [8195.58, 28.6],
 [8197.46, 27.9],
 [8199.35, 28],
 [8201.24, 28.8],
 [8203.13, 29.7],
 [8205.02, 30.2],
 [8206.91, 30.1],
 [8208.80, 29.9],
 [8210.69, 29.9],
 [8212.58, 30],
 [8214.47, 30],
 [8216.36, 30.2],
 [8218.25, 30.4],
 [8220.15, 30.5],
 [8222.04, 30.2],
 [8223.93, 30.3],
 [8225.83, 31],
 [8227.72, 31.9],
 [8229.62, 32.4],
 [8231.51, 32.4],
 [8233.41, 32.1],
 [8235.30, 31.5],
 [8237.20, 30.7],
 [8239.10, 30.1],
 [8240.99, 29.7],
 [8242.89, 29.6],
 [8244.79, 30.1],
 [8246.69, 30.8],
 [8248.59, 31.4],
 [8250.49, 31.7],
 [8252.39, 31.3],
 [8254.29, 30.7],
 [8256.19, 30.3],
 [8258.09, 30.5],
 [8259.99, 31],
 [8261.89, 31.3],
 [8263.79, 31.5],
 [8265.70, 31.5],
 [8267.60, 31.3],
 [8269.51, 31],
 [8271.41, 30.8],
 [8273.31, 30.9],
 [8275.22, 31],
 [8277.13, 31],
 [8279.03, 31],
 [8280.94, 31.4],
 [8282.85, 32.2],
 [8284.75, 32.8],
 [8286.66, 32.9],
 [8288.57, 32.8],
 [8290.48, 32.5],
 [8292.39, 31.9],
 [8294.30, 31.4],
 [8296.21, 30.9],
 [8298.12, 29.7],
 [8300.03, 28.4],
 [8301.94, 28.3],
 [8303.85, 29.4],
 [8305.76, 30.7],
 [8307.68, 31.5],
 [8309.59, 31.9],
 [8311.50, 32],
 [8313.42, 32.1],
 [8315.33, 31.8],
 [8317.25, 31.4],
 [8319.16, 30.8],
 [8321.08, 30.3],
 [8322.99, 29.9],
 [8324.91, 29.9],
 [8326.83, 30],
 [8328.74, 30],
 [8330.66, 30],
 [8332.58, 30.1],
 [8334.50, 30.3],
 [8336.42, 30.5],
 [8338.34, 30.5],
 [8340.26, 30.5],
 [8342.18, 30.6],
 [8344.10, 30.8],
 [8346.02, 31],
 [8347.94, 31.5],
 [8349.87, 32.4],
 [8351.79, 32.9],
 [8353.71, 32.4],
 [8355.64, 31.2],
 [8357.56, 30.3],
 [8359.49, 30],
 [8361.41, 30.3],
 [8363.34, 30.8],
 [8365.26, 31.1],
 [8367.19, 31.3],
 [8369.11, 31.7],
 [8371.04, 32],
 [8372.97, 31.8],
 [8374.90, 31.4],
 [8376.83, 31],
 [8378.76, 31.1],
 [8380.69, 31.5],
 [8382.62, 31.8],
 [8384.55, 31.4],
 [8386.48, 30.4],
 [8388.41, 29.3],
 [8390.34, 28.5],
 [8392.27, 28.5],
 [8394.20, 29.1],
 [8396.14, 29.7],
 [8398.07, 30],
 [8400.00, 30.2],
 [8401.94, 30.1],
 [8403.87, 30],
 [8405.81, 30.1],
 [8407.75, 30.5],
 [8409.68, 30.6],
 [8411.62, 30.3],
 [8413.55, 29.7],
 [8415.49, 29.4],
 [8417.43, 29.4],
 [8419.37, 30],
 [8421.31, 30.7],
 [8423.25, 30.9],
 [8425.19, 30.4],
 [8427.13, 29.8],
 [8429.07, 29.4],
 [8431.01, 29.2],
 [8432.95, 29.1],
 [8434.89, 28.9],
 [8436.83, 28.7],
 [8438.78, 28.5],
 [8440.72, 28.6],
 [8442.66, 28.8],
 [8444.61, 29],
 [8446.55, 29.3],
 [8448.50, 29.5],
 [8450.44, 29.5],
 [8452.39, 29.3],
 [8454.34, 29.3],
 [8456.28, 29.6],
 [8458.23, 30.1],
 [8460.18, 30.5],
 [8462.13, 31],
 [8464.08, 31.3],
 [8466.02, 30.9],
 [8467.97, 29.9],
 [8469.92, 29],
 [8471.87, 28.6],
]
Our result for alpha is 0.05 mag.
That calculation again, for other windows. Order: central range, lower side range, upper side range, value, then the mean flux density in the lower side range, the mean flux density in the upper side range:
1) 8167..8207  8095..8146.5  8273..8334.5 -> 0.025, 31.9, 31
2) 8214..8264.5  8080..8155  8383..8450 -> 0.003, 31.9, 29.7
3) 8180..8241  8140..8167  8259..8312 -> 0.043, 32.3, 31.2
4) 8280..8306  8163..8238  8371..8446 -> -0.022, 30.9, 30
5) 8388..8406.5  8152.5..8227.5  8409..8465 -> 0.012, 31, 29.7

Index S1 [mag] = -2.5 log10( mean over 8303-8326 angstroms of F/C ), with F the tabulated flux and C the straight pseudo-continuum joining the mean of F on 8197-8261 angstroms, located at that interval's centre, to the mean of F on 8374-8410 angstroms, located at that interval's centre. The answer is -0.02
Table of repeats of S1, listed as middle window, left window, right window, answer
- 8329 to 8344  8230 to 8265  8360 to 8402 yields 0.013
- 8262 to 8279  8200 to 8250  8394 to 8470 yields -0.027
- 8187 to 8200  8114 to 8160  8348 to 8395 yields 0.072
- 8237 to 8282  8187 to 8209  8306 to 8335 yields -0.021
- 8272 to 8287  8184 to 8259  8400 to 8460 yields -0.046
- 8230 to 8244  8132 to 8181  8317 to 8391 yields 0.022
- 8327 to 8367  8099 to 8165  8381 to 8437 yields -0.017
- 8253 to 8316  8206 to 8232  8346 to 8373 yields -0.006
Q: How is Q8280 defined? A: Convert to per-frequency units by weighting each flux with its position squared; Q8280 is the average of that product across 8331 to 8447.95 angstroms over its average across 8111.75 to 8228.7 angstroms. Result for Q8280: 1.02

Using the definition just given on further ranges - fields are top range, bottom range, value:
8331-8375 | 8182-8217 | 1.07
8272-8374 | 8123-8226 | 1.03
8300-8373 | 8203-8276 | 1.03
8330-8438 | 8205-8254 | 1.03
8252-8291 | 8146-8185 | 1.00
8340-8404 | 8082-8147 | 1.03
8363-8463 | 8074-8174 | 1.01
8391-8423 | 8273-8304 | 0.99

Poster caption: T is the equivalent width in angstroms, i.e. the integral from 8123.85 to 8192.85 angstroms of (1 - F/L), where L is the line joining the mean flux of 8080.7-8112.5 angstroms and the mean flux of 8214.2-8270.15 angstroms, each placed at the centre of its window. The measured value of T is -1.6 angstroms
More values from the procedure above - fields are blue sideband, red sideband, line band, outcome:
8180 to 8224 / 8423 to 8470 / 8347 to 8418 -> -2.0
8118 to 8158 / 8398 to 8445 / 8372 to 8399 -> -0.3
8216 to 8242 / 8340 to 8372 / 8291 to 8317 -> 0.3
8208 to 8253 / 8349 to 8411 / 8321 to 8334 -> 0.3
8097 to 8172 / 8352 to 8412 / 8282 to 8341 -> 0.3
